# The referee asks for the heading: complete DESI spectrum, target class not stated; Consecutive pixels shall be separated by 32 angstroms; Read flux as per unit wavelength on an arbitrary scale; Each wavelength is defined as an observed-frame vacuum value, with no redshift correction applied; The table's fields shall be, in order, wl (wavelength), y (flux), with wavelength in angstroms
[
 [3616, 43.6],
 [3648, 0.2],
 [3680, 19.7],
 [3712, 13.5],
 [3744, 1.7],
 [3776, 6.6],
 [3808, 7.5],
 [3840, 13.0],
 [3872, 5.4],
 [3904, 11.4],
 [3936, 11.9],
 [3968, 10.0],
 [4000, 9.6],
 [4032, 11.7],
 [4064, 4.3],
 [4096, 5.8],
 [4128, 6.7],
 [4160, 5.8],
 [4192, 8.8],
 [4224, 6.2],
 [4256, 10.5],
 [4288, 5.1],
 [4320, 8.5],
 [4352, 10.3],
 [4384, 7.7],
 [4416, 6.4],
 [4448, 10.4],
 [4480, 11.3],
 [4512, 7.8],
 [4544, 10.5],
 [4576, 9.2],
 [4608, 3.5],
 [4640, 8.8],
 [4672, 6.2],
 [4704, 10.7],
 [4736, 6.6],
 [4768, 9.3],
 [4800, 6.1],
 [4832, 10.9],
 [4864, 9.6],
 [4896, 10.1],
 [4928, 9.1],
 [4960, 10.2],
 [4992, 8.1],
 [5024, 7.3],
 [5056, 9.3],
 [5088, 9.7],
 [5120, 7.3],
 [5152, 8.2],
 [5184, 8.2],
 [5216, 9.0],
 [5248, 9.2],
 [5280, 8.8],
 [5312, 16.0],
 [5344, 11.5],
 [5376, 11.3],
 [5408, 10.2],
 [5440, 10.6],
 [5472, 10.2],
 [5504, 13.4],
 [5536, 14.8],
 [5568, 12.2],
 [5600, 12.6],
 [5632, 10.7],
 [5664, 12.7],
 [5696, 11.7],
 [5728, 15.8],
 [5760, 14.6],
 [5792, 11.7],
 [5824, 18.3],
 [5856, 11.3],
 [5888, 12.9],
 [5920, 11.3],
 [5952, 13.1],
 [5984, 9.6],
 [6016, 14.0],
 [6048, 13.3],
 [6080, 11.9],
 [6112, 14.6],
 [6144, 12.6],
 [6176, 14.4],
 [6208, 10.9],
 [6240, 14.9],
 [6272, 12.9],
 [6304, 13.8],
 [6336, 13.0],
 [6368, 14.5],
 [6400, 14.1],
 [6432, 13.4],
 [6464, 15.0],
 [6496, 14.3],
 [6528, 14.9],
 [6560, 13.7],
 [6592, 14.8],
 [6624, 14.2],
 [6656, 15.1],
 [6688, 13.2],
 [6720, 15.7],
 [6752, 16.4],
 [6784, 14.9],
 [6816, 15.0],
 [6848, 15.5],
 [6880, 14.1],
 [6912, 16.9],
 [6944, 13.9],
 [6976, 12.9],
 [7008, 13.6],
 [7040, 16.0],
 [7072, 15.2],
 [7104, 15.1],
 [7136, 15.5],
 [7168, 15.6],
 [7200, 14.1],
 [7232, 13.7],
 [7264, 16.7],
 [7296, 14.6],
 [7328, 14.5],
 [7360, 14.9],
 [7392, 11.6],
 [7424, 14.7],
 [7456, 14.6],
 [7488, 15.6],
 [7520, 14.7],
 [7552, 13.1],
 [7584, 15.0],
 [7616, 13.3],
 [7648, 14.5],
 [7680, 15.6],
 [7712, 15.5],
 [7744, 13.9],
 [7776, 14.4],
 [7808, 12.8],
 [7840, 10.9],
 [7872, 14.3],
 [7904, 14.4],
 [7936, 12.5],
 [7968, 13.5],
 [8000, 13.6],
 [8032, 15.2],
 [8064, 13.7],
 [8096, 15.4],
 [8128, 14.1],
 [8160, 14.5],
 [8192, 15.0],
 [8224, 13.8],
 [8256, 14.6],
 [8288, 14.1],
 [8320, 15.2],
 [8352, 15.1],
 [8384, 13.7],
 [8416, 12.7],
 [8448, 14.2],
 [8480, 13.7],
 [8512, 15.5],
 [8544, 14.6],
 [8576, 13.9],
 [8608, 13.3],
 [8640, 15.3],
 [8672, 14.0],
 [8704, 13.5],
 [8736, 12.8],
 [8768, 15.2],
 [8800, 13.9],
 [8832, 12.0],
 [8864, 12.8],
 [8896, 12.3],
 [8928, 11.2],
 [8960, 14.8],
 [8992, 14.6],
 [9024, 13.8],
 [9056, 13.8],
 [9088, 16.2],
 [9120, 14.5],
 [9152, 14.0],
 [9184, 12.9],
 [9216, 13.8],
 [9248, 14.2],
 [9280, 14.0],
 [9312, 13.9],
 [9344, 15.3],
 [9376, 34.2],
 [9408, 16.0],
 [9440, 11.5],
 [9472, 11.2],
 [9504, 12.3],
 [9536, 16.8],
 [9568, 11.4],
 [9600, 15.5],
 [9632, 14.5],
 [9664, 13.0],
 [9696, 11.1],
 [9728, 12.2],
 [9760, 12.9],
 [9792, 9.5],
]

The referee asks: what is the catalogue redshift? 0.43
